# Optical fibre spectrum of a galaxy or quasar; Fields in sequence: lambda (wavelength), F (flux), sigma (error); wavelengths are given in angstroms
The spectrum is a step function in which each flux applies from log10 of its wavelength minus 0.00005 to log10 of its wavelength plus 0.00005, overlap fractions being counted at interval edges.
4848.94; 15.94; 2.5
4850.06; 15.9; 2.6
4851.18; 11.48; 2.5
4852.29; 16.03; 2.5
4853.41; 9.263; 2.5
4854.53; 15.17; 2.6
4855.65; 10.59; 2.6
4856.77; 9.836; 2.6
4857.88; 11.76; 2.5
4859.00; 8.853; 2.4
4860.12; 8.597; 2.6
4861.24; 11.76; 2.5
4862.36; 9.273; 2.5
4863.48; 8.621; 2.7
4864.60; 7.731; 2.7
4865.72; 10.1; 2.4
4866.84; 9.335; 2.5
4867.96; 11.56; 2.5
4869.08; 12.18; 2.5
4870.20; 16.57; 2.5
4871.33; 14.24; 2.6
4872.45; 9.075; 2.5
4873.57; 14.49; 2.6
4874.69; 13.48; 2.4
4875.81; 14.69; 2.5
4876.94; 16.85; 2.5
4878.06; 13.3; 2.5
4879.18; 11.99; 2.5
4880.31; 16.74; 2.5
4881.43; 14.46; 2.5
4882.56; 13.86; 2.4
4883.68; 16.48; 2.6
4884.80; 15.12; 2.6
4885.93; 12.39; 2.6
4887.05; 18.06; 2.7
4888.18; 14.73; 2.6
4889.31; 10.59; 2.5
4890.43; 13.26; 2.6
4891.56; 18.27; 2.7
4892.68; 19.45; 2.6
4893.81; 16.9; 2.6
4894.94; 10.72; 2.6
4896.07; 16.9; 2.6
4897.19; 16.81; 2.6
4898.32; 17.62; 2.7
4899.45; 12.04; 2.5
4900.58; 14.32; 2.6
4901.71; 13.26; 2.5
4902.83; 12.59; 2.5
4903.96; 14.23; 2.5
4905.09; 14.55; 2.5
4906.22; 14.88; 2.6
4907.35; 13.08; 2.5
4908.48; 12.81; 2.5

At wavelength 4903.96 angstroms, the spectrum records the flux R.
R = 14.23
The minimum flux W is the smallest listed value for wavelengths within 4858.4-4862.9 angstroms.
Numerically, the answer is 8.597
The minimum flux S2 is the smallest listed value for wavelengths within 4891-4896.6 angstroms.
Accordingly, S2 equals 10.72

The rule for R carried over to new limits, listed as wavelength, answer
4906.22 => 14.88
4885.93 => 12.39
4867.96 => 11.56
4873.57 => 14.49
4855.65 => 10.59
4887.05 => 18.06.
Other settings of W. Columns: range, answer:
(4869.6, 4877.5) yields 9.075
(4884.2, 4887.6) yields 12.39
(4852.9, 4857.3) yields 9.263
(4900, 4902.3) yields 13.26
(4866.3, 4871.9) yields 9.335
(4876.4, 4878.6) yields 13.3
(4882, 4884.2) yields 13.86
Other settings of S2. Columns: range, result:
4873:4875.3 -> 13.48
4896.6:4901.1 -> 12.04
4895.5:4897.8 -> 16.81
